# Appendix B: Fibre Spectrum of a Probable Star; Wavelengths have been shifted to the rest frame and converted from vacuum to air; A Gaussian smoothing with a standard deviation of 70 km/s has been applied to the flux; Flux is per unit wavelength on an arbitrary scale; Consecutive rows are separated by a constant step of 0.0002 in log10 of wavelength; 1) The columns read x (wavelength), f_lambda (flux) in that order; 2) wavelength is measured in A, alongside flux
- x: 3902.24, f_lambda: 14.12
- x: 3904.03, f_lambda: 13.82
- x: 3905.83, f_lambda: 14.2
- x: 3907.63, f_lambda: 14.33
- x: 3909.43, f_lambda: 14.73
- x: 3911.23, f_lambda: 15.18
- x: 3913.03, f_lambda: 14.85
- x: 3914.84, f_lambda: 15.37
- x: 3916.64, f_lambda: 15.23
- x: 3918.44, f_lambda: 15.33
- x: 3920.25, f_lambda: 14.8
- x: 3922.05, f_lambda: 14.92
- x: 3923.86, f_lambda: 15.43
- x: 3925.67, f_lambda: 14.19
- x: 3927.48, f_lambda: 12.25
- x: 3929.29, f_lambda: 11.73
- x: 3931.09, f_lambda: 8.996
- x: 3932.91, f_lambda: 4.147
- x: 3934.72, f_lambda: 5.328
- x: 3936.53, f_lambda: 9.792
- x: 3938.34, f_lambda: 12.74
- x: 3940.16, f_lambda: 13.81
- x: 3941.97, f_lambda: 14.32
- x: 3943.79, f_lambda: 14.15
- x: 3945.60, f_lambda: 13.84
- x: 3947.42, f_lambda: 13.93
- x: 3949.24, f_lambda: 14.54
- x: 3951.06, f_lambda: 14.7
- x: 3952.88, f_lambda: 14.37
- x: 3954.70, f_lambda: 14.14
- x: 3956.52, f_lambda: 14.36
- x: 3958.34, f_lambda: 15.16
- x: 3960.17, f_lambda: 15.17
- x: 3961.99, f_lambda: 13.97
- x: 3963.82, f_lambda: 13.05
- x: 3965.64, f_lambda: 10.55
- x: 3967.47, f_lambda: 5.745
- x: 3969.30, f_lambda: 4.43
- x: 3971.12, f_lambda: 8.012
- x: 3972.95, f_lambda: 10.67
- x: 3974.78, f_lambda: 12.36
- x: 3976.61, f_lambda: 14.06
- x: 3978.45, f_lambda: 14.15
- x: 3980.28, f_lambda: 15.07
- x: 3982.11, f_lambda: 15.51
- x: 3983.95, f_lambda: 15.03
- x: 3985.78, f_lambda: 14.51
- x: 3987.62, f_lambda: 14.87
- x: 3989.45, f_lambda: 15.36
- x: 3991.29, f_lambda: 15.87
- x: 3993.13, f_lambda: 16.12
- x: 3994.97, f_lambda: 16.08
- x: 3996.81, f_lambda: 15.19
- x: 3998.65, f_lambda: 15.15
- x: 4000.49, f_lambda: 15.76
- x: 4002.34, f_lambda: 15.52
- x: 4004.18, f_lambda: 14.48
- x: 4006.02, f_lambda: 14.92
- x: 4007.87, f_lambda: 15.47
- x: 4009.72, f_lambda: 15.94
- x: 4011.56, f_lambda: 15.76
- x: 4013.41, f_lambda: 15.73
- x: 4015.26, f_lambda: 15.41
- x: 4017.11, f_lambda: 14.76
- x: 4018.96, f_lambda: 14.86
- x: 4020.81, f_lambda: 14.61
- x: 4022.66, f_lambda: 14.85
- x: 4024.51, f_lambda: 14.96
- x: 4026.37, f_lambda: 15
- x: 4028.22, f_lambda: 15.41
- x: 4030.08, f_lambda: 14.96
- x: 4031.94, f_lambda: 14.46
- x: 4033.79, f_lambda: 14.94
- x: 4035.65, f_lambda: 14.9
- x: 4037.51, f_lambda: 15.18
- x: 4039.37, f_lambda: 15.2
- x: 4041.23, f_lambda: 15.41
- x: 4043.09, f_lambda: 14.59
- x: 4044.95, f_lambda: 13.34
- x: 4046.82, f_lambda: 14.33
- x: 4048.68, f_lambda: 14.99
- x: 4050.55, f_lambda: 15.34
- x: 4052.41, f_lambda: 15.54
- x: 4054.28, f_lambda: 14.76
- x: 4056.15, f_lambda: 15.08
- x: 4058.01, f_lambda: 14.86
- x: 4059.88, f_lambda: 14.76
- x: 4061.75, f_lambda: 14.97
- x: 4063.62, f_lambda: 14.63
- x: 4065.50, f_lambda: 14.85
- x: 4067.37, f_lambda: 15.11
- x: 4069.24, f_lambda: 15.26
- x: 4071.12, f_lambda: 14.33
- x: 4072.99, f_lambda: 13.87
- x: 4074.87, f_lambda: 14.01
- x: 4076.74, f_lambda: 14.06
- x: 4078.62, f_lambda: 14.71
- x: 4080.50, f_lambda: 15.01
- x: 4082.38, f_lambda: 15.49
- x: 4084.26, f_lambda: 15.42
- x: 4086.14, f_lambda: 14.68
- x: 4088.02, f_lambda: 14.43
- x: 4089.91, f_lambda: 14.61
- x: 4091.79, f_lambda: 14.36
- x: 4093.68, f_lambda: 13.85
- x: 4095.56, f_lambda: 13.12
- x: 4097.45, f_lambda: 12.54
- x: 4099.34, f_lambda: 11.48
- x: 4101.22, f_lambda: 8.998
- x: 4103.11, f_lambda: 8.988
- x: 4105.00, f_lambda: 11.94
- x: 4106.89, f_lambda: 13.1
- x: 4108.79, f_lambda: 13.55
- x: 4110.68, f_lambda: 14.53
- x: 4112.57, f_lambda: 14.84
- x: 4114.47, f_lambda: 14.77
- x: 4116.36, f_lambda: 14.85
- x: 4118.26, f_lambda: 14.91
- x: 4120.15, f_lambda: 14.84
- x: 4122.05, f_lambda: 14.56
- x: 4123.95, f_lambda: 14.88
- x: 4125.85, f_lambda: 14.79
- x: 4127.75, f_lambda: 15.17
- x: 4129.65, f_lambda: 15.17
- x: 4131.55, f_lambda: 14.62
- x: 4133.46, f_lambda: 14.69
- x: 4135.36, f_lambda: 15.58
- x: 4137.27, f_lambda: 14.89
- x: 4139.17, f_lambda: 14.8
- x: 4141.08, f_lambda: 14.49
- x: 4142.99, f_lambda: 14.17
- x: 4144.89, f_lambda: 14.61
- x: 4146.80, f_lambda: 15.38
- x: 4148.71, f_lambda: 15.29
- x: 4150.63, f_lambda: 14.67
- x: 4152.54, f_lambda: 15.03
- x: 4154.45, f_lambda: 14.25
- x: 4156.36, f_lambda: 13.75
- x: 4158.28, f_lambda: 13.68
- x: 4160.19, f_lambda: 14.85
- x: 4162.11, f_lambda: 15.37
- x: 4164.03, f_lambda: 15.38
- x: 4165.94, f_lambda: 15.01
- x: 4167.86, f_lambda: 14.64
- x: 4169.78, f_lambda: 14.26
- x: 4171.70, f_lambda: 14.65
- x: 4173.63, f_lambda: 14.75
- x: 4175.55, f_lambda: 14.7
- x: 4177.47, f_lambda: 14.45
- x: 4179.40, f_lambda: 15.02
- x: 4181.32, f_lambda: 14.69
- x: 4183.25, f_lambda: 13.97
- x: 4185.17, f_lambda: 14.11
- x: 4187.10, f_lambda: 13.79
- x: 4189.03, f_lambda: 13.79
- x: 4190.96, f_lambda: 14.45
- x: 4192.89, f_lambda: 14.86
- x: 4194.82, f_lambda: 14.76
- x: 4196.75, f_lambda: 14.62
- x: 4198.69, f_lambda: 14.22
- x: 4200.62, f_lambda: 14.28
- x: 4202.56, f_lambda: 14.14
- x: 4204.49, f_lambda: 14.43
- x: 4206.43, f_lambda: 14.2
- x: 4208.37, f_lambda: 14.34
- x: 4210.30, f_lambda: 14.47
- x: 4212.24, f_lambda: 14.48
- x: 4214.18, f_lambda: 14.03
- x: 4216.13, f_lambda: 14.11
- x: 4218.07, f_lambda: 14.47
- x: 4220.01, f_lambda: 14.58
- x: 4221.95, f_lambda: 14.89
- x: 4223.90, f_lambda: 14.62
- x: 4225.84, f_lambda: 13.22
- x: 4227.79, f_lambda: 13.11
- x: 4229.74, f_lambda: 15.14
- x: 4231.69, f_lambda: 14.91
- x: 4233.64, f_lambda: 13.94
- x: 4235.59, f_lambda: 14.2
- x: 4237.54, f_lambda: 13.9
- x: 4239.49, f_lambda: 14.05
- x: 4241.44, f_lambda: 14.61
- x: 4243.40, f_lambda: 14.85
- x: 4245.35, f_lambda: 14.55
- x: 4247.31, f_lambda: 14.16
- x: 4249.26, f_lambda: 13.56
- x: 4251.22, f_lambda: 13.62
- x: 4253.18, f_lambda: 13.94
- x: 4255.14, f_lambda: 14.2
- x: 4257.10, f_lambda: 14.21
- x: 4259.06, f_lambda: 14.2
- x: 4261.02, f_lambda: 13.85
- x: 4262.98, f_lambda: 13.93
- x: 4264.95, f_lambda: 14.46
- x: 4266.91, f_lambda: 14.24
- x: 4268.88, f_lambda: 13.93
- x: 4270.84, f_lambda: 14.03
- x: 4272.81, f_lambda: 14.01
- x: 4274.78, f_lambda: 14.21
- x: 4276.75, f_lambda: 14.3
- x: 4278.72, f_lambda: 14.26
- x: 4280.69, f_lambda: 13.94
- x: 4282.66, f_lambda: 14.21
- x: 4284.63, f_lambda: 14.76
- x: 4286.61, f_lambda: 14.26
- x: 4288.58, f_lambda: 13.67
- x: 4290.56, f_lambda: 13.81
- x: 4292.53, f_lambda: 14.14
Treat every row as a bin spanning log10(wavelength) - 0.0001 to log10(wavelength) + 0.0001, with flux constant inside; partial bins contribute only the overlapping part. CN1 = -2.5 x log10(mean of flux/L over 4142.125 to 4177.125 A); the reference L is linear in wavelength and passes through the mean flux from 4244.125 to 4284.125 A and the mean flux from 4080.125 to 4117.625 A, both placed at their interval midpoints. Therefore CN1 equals -0.07 mag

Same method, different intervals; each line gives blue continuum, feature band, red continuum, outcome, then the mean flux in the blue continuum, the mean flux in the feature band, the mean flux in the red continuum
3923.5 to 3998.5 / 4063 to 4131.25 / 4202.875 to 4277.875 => -0.04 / 12.9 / 14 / 14.2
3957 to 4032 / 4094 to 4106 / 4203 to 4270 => 0.24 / 14.1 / 11.3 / 14.2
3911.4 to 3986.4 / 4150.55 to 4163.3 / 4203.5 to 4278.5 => -0.05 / 12.8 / 14.5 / 14.2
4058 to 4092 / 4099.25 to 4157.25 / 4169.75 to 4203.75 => 0.03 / 14.7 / 14.2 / 14.4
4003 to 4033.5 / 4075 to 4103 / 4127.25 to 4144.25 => 0.10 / 15.1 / 13.6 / 14.8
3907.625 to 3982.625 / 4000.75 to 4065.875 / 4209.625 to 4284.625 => -0.14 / 12.8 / 15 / 14.2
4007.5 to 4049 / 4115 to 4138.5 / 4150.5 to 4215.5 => -0.02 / 15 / 14.9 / 14.5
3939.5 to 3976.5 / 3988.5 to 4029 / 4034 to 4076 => -0.12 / 12.6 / 15.3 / 14.8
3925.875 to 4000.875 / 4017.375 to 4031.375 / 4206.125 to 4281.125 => -0.13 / 12.9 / 14.9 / 14.2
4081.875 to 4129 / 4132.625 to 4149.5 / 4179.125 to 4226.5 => -0.07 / 13.8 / 14.9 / 14.3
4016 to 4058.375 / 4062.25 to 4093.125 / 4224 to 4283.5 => 0.01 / 14.9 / 14.7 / 14.1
